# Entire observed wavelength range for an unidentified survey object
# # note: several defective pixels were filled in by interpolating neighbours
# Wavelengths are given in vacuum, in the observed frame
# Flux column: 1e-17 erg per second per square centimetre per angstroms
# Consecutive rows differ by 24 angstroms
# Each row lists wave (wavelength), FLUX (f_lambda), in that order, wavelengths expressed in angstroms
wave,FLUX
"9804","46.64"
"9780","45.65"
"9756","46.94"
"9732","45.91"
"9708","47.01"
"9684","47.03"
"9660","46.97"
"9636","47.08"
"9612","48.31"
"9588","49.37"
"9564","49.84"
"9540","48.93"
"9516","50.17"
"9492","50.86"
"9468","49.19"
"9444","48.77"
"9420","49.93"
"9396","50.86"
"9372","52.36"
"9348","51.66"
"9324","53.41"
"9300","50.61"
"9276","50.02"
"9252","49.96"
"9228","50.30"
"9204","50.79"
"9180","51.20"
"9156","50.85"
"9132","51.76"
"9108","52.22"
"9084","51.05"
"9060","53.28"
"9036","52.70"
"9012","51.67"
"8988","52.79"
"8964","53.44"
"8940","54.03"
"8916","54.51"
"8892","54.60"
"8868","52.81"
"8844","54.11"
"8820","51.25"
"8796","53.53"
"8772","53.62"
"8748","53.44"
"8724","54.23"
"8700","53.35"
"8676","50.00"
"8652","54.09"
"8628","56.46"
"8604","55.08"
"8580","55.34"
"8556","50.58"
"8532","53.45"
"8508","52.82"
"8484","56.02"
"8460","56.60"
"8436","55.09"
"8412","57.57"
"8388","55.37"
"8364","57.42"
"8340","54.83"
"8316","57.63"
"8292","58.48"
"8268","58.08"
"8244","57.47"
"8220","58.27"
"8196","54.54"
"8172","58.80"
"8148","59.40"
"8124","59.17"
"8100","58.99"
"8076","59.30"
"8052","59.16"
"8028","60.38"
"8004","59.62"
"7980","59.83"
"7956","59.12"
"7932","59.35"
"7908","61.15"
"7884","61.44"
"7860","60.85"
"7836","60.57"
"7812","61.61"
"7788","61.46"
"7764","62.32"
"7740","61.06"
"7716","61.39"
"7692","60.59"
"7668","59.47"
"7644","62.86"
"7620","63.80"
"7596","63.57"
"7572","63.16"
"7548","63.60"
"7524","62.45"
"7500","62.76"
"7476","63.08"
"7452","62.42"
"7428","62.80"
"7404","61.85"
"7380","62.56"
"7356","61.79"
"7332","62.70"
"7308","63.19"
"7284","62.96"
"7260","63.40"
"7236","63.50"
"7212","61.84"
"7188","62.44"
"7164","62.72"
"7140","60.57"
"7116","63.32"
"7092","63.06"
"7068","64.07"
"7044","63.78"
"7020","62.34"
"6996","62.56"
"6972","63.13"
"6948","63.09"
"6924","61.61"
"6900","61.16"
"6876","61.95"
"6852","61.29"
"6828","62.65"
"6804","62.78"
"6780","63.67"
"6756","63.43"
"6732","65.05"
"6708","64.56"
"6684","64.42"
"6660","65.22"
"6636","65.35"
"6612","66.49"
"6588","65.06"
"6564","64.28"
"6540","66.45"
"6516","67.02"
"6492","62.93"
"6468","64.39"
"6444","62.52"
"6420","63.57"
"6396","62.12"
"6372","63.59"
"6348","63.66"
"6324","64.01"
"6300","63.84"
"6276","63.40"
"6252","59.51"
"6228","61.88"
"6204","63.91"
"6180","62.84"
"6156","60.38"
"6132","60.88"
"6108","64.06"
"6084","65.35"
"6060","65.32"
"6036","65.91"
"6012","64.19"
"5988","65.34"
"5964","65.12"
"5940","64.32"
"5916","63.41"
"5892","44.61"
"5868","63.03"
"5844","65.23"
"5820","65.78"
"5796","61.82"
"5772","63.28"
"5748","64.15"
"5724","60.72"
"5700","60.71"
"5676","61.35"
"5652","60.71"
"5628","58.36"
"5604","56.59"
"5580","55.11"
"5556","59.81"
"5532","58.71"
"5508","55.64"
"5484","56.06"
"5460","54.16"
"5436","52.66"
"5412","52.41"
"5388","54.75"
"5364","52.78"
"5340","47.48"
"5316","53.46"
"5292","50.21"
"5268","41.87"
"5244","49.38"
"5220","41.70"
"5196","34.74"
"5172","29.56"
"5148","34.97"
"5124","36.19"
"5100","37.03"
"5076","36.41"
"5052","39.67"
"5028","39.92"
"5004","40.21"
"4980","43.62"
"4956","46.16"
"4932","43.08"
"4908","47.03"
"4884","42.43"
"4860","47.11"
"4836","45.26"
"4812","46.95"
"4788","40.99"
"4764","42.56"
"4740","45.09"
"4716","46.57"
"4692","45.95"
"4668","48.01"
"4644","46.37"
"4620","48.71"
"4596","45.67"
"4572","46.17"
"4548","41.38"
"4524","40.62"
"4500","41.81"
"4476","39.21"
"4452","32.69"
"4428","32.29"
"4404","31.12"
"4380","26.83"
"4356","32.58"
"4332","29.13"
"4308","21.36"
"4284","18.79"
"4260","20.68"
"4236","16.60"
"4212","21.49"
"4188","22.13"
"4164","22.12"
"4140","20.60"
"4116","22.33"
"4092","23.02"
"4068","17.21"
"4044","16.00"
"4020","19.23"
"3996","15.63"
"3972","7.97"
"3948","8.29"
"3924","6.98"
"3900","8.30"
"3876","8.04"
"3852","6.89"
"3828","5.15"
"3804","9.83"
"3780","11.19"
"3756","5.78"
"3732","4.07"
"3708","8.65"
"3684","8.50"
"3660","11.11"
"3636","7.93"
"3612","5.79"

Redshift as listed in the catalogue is 0.00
